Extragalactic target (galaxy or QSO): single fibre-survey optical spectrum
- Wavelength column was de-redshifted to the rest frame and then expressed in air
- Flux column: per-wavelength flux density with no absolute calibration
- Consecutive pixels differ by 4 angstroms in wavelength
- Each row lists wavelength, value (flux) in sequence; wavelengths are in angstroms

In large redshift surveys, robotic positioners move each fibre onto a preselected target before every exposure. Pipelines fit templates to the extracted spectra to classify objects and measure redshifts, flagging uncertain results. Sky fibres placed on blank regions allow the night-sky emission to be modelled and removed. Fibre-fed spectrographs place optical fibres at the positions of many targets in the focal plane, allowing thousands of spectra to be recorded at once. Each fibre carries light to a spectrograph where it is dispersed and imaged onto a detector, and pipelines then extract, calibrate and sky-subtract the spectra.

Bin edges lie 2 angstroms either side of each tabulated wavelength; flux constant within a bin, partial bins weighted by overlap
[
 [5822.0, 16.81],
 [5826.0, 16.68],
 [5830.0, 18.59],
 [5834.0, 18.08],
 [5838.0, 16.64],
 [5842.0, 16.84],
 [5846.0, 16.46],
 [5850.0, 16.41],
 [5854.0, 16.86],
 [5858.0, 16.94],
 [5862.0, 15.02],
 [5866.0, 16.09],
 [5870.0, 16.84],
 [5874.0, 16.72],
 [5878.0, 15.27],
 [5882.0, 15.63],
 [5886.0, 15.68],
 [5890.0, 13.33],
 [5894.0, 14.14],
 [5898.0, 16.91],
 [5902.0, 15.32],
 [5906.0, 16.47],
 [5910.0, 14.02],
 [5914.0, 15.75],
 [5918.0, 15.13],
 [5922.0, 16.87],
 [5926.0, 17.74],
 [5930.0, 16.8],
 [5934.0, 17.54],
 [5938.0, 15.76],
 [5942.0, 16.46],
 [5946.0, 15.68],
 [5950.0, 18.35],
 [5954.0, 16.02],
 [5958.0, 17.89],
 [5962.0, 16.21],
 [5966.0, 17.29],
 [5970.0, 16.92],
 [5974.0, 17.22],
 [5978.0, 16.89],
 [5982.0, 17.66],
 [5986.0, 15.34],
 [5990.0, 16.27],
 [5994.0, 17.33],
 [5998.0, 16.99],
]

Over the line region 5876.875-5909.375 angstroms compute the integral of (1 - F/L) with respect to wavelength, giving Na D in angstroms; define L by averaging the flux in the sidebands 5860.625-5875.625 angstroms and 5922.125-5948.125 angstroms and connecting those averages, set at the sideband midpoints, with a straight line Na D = 2.2 angstroms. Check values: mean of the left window 16.2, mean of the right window 16.7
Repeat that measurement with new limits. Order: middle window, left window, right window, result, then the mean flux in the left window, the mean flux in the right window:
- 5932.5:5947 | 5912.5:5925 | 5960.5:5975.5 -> 0.1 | 16.1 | 16.9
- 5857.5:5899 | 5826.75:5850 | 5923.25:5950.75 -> 3.5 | 17.2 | 16.8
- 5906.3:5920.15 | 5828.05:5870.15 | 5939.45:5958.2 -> 1.3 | 16.8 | 16.8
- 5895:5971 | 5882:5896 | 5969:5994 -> -4.1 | 14.6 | 16.8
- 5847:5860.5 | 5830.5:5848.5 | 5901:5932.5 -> 0.2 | 17.1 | 16.1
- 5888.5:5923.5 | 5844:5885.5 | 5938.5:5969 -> 2.4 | 16.2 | 16.8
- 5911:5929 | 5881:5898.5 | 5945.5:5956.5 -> -0.4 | 15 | 16.9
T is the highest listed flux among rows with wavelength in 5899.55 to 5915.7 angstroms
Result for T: 16.47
